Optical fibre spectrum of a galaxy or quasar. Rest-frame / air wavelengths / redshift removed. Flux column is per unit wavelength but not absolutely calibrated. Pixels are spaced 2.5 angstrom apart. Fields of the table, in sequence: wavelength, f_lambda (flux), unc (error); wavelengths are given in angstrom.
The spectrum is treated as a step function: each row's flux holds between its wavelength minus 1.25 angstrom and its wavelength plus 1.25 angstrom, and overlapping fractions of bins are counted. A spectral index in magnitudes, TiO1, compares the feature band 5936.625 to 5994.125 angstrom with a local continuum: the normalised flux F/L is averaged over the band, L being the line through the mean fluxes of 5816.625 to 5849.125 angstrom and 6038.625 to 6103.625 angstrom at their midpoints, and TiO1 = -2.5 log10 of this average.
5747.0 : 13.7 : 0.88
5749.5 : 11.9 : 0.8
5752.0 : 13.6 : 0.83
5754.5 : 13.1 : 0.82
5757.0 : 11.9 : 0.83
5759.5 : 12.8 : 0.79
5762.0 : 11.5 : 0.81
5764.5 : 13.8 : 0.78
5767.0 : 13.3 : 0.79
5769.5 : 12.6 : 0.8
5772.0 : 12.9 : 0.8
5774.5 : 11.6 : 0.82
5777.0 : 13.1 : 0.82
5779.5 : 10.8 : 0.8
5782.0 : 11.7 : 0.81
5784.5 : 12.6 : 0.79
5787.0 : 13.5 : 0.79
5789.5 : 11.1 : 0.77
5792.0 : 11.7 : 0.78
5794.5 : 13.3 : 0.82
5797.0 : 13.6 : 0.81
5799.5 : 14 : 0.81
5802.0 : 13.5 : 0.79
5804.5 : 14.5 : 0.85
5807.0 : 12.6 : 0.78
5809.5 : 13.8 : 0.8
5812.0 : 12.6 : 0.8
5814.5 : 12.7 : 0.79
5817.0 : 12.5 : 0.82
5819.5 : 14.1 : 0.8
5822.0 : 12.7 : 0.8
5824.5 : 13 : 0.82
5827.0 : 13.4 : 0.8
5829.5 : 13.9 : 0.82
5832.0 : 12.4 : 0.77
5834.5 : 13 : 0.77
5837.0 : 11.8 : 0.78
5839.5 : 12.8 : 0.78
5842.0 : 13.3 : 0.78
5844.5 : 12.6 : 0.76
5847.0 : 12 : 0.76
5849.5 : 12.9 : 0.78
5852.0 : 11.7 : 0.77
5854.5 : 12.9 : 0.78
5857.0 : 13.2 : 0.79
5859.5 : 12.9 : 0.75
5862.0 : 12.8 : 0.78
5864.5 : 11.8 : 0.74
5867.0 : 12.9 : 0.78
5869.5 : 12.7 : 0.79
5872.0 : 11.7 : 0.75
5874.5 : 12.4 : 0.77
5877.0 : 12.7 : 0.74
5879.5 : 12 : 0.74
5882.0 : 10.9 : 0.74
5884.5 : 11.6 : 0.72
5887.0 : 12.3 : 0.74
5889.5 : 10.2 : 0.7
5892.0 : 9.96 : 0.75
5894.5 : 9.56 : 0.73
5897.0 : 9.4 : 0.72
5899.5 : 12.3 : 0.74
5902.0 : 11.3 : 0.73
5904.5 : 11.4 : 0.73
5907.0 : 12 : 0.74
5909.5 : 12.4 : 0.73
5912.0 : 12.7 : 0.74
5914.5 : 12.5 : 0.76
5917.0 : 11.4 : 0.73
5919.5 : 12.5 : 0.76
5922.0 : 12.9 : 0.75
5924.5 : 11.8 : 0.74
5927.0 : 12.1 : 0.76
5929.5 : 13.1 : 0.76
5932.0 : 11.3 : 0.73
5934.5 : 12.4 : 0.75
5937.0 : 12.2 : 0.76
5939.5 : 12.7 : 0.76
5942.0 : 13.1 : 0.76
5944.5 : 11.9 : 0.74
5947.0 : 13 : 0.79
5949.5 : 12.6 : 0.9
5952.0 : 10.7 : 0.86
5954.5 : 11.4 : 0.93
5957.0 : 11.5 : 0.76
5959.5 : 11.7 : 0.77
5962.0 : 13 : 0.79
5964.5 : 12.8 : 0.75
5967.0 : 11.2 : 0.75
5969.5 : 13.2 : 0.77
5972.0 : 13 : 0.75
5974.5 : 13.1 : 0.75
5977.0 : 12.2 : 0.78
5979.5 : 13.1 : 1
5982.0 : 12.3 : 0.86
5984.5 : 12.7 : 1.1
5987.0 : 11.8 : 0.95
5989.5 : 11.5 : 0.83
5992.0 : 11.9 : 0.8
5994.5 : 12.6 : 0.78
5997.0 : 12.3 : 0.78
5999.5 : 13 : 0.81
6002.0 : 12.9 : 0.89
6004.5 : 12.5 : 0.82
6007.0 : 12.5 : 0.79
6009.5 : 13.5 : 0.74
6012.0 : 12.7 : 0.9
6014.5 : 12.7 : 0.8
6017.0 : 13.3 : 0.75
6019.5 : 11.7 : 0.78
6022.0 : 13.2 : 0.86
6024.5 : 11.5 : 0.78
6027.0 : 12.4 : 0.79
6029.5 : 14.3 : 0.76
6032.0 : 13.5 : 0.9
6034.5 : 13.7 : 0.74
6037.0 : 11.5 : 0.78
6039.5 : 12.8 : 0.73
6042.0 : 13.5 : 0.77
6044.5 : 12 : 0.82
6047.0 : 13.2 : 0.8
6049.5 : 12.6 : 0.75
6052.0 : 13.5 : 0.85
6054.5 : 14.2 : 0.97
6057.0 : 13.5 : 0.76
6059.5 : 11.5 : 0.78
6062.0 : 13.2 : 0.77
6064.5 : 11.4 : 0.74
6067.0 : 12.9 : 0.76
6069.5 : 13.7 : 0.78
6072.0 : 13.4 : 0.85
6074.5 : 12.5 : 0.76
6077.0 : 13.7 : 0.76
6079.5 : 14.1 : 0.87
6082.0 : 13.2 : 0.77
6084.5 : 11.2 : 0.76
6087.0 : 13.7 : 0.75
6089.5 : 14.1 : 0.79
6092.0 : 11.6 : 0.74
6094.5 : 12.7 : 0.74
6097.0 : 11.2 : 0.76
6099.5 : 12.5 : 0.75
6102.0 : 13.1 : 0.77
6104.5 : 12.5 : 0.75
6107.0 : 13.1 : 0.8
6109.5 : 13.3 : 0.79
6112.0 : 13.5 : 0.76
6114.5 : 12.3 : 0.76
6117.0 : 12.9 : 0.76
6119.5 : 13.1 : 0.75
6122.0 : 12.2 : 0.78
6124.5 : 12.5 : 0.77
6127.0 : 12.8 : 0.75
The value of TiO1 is 0.051 mag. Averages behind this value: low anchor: 12.9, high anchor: 12.9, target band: 12.3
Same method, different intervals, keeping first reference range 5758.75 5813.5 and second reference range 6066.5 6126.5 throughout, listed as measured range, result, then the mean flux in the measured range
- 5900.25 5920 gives 0.07 mag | 12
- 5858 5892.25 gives 0.07 mag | 12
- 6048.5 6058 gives -0.05 mag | 13.5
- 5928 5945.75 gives 0.04 mag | 12.4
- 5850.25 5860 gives 0.01 mag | 12.7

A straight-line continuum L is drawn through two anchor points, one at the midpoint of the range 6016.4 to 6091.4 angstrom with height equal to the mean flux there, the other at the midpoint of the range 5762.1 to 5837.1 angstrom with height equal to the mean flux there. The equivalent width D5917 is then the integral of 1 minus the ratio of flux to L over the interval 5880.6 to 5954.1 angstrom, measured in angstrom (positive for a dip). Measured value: 6.3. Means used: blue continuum 12.9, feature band 11.8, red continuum 13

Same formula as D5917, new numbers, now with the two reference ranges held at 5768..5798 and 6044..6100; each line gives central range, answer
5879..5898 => 2.8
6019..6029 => 0.3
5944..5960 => 1.0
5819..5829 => -0.7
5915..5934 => 0.7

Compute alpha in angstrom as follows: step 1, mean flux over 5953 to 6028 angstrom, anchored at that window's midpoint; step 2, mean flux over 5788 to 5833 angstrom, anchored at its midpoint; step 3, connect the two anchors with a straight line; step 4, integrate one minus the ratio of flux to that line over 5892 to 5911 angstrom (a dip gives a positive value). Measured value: 2.4 angstrom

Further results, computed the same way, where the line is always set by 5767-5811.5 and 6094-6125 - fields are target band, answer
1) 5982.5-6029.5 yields 0.69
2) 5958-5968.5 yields 0.45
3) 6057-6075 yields -0.03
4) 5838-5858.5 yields 0.14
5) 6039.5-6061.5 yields -0.50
